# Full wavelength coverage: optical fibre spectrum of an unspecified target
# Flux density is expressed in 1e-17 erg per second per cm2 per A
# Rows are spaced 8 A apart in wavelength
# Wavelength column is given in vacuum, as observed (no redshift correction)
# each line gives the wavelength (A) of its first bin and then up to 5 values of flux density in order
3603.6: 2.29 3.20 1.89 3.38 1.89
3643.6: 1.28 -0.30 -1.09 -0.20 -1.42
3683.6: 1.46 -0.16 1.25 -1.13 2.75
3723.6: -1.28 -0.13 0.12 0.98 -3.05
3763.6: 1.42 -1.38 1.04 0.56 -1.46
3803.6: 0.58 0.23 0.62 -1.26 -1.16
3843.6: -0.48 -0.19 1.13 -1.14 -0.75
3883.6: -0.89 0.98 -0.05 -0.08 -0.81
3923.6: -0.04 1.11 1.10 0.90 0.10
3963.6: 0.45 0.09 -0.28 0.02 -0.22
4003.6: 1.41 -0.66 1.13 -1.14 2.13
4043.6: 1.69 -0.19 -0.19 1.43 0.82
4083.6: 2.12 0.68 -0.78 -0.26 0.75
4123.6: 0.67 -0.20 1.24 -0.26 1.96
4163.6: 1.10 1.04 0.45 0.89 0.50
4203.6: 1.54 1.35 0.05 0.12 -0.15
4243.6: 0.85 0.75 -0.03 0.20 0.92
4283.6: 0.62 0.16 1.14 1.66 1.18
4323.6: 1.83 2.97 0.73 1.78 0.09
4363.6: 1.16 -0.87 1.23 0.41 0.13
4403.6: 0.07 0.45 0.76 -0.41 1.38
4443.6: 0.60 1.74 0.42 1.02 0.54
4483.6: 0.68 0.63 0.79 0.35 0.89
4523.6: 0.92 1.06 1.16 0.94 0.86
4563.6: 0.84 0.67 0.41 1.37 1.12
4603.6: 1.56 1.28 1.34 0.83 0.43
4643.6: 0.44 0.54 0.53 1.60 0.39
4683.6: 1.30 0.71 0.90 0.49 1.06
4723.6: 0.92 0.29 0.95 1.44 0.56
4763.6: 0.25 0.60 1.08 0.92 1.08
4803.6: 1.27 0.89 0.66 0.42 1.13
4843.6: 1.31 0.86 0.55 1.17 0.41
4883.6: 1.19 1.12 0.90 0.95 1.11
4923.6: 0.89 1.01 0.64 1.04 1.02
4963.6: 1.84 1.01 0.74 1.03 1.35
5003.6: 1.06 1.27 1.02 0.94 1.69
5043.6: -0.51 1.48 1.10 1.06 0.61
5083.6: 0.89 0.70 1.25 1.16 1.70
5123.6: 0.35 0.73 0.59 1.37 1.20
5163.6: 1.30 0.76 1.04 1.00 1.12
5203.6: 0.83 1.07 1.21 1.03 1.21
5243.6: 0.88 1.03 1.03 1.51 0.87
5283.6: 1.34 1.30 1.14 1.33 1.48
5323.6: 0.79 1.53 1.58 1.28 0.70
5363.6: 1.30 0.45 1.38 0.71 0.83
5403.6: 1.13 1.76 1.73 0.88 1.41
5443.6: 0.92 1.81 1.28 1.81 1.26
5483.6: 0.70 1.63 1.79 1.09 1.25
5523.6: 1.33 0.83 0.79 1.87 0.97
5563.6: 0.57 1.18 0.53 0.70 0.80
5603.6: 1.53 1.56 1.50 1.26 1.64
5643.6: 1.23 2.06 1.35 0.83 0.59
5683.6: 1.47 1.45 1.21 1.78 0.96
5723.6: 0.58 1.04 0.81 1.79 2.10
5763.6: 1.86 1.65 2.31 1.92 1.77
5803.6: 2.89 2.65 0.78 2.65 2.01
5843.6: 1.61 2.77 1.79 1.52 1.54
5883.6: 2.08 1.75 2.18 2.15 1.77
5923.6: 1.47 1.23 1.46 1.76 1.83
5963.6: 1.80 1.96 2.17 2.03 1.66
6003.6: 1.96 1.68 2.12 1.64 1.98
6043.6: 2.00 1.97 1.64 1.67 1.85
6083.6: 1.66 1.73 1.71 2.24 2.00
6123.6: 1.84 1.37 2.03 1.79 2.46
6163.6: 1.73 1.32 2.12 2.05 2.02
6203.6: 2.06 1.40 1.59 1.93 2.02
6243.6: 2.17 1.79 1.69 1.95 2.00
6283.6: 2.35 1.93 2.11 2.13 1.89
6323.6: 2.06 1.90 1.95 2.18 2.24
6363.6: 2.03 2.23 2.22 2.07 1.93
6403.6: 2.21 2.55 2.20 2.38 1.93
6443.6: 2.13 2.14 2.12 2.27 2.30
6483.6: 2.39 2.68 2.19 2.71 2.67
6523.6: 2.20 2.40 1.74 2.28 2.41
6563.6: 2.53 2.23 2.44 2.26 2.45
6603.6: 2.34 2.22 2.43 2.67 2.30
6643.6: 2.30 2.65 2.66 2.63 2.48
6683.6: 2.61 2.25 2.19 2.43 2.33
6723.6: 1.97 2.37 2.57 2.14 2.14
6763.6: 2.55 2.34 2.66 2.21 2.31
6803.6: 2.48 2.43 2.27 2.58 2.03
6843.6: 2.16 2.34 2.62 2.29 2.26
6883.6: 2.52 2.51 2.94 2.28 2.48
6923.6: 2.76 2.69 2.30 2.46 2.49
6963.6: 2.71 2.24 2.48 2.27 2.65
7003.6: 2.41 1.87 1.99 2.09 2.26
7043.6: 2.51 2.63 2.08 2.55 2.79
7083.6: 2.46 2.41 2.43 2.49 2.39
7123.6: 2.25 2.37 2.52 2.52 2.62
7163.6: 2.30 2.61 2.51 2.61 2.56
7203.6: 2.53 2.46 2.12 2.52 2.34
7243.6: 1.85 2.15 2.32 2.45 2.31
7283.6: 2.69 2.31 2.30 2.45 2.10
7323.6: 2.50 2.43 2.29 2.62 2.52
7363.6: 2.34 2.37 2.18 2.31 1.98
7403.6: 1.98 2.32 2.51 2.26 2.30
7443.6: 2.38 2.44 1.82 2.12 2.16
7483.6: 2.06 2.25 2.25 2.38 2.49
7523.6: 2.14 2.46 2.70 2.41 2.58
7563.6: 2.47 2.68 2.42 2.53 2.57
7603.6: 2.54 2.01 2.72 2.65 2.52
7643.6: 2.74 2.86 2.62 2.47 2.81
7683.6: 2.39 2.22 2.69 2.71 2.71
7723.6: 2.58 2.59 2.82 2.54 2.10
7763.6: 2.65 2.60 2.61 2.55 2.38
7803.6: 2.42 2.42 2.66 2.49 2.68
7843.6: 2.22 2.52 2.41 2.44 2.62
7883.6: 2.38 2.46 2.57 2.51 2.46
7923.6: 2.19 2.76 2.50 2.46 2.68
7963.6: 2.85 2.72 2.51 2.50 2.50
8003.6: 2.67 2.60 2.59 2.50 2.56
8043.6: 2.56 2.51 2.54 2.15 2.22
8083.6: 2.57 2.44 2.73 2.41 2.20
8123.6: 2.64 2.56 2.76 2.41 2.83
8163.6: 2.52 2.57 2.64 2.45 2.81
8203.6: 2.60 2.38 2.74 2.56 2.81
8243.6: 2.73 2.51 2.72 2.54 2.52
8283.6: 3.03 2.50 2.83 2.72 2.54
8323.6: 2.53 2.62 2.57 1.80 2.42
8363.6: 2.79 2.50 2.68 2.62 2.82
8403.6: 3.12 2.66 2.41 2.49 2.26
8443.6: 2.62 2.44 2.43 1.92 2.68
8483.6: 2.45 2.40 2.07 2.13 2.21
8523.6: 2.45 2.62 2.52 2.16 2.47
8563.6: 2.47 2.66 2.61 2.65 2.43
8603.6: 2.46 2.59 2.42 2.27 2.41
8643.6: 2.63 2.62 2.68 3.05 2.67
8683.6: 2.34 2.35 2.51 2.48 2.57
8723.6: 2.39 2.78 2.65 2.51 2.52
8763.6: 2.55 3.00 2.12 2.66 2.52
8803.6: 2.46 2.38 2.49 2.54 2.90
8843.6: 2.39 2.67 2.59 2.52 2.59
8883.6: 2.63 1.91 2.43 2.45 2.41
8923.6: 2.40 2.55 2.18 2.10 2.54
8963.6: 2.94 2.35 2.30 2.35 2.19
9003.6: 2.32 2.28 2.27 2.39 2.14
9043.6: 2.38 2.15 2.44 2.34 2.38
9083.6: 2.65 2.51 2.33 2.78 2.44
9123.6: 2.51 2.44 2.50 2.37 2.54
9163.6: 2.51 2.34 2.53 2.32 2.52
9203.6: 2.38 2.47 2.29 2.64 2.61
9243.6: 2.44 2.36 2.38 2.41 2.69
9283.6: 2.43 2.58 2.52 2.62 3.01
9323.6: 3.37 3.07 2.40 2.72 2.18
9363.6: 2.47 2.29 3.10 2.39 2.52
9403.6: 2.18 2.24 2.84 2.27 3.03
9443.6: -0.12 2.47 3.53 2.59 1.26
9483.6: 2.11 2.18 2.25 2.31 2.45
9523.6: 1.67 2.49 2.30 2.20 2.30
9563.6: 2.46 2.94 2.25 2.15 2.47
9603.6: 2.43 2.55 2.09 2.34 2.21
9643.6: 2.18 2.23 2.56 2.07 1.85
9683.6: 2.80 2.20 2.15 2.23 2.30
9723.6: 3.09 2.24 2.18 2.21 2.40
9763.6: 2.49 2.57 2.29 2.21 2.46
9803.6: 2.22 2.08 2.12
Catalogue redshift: 0.444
